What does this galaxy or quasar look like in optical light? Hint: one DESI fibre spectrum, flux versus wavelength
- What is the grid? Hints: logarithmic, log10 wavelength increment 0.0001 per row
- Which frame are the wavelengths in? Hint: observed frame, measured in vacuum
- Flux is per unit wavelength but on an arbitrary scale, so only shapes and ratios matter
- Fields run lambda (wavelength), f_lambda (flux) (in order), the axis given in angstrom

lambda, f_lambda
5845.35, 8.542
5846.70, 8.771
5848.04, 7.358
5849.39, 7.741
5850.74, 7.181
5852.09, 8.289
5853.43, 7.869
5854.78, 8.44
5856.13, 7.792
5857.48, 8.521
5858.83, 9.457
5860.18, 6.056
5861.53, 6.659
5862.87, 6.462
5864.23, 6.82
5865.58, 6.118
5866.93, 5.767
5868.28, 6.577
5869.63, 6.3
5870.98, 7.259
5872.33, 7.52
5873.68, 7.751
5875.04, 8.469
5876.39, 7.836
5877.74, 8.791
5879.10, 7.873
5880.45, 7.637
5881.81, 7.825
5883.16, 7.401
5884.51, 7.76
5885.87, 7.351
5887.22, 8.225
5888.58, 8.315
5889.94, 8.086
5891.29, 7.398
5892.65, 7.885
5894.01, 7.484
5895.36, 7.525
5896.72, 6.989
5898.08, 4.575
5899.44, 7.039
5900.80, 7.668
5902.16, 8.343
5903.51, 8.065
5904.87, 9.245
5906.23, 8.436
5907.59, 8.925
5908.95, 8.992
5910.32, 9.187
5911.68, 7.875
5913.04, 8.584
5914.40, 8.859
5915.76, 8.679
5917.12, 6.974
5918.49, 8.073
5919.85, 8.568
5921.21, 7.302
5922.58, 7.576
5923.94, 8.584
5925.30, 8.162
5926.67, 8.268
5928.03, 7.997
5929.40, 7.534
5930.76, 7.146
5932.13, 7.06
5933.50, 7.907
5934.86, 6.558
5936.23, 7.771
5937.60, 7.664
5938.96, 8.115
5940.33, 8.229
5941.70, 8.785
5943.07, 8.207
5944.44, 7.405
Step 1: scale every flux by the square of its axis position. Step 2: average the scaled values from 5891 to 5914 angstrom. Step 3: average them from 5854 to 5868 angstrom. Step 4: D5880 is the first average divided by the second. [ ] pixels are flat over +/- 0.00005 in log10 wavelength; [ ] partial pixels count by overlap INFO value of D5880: 1.12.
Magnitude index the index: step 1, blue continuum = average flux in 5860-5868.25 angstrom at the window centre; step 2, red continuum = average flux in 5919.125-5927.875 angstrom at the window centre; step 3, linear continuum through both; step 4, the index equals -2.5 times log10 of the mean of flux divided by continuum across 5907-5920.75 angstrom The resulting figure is -0.09 mag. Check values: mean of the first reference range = 6.35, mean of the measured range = 8.45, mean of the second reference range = 8.08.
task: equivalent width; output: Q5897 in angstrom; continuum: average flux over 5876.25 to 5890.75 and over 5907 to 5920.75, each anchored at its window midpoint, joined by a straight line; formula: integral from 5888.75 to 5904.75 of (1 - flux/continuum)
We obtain 1.3 angstrom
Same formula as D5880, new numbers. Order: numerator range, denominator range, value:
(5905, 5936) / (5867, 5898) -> 1.08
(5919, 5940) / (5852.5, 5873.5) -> 1.10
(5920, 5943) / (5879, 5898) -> 1.04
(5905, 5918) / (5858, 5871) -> 1.28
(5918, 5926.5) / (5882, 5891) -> 1.04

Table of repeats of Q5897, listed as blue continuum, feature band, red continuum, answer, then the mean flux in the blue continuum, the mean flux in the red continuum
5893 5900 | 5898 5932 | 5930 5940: -4.6 angstrom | 6.77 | 7.49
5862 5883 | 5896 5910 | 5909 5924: 0.1 angstrom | 7.27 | 8.22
